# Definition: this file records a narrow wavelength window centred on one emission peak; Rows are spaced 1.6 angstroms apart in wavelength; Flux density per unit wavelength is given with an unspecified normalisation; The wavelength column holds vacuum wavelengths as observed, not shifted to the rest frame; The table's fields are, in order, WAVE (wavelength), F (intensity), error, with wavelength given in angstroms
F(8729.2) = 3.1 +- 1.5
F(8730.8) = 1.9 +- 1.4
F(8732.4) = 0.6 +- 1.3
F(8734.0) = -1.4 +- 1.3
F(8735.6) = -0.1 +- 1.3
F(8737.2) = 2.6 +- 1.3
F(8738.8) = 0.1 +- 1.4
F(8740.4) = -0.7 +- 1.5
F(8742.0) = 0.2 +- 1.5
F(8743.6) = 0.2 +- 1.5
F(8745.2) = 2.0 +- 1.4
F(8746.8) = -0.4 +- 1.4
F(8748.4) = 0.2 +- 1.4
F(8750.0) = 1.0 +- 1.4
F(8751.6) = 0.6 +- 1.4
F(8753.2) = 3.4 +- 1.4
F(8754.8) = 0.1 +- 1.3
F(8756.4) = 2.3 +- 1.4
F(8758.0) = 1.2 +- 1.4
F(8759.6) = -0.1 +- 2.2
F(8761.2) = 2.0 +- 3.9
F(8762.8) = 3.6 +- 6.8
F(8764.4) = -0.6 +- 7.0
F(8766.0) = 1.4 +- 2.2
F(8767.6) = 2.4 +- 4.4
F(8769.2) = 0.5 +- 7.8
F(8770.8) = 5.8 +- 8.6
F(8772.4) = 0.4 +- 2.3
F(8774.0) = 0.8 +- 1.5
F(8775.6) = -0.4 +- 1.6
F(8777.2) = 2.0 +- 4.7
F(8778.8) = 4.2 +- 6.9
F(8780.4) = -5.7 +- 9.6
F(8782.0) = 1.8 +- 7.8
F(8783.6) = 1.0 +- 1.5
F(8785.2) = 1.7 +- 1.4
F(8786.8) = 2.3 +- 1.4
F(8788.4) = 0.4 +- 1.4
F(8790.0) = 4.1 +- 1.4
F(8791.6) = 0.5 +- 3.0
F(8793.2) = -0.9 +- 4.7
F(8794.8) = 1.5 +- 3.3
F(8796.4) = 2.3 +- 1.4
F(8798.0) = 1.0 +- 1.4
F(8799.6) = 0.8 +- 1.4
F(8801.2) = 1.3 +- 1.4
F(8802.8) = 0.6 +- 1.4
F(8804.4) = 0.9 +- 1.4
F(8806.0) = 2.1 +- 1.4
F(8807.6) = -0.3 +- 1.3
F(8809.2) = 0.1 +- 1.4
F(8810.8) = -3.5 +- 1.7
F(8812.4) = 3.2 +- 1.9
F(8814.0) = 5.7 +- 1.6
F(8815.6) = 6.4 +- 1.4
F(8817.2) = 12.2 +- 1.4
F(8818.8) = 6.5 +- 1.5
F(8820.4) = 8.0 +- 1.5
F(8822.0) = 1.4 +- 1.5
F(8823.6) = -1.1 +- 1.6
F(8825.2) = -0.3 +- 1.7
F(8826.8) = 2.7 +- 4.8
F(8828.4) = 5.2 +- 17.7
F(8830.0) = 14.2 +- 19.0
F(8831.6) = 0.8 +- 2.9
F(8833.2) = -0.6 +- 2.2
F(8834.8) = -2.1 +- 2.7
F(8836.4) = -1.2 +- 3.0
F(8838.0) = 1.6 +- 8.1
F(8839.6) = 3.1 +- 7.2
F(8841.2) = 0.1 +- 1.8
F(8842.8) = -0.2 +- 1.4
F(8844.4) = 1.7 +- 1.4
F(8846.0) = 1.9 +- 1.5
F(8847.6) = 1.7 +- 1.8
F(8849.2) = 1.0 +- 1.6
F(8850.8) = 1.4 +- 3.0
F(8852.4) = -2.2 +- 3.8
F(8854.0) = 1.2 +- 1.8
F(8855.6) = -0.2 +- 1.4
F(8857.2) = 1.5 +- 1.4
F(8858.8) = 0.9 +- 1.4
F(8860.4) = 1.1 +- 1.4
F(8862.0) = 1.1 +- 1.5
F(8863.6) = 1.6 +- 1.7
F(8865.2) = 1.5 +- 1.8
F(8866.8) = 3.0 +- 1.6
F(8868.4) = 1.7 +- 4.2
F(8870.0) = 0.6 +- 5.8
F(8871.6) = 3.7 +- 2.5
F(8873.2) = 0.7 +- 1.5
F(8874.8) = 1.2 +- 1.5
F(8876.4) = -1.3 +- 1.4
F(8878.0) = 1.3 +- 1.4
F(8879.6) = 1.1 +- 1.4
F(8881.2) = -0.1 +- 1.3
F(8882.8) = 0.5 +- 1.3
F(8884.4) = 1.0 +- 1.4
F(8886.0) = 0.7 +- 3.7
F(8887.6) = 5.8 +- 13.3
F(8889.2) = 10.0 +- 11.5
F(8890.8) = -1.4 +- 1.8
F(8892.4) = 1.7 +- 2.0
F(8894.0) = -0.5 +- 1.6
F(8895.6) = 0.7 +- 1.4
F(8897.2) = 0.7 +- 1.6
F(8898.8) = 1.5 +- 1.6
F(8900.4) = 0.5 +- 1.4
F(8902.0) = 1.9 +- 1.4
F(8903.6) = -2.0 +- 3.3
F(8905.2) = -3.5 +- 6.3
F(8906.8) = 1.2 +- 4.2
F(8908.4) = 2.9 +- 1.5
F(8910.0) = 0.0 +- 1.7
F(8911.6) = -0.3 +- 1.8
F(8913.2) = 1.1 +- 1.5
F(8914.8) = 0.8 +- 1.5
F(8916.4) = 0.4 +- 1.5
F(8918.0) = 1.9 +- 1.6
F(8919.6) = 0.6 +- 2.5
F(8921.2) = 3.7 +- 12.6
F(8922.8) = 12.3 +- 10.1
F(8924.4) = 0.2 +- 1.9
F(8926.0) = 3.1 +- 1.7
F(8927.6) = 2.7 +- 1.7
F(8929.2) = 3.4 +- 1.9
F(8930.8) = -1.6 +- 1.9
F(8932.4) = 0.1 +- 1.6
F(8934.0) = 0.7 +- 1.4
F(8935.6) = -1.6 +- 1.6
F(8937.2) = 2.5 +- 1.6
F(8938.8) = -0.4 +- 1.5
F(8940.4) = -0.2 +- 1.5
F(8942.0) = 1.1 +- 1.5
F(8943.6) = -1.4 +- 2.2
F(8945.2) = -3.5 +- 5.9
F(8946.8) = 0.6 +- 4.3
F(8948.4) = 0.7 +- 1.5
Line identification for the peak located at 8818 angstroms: Hbeta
